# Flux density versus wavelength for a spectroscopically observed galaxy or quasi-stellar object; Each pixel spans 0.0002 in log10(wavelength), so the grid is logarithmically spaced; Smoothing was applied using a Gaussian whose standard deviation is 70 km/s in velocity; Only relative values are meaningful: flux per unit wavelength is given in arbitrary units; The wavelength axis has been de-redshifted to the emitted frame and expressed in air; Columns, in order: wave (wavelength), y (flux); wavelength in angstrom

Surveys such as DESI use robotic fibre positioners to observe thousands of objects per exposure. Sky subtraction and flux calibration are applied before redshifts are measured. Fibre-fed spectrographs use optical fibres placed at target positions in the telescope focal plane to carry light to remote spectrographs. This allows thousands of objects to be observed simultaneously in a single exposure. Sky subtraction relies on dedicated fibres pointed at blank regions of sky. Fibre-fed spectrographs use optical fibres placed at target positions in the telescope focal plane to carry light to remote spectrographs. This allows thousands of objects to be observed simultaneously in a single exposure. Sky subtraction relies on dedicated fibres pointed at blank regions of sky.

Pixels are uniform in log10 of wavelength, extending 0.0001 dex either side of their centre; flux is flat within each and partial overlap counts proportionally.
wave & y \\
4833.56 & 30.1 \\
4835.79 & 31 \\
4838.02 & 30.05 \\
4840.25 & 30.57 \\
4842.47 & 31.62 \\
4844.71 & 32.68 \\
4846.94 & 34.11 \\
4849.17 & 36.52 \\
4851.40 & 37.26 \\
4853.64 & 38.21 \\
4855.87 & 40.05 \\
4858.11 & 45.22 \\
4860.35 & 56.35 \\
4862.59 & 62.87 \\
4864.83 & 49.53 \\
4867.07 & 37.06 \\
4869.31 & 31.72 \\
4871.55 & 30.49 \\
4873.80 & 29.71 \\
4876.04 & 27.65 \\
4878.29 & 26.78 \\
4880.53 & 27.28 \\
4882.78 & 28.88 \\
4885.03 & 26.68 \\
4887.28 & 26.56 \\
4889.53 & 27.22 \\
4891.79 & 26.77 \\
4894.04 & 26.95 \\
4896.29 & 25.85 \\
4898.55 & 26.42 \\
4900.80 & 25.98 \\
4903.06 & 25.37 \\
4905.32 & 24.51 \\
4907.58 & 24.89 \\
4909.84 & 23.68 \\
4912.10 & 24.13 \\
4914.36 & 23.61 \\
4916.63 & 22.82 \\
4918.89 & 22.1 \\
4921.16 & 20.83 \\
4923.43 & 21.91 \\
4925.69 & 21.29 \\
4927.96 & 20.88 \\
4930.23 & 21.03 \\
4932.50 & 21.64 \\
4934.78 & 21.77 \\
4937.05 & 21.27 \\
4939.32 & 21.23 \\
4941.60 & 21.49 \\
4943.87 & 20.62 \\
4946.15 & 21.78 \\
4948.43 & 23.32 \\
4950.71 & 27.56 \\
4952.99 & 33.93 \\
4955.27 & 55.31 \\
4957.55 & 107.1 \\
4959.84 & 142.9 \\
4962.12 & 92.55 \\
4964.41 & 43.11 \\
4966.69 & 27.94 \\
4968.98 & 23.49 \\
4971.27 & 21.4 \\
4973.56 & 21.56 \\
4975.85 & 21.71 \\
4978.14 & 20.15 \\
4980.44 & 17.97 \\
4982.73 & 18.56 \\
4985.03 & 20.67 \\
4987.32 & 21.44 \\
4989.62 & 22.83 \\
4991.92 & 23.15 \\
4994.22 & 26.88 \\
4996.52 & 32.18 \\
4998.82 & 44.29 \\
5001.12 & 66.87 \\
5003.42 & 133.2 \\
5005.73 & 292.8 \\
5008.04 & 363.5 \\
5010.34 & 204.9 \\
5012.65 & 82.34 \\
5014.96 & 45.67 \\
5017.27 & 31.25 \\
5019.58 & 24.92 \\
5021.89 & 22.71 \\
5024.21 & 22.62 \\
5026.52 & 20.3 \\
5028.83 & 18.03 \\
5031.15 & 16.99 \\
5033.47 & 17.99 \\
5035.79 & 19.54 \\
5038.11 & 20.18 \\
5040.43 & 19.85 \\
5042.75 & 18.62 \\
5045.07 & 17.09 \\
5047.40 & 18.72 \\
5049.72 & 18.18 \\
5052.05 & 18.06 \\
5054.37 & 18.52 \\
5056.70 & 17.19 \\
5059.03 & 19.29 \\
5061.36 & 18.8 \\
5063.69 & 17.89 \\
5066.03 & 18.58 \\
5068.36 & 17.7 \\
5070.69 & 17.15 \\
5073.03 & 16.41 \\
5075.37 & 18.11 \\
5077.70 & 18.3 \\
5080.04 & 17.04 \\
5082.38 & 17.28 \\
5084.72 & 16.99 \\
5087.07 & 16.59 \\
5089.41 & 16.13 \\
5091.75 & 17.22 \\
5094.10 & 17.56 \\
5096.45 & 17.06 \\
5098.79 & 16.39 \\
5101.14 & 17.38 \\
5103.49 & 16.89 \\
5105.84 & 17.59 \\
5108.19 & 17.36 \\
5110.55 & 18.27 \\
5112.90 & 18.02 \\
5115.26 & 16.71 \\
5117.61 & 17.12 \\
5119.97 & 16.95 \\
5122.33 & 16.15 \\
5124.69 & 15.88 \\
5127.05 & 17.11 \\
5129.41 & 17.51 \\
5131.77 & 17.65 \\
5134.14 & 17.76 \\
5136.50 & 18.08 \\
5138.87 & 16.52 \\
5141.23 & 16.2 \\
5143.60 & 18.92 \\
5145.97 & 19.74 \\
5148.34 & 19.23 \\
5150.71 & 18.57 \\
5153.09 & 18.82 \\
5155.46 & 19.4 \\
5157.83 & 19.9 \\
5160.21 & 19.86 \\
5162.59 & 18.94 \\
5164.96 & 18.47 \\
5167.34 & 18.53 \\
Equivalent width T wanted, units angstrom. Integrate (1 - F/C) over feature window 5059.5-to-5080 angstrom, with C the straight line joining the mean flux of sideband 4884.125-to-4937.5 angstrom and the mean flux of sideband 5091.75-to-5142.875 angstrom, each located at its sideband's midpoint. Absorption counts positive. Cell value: 0.9 angstrom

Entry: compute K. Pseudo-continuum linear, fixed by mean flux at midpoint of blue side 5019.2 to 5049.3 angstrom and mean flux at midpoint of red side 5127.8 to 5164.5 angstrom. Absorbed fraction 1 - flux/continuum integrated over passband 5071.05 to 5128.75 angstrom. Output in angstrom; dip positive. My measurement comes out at 5.6 angstrom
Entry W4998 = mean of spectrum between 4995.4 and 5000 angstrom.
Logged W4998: 38.5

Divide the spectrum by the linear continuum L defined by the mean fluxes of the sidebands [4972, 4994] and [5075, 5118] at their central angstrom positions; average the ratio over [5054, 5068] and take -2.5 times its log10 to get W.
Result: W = 0.01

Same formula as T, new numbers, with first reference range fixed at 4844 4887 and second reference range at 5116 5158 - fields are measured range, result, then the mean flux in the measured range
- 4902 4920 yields 5.2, 23.9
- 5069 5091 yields 4.7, 17.1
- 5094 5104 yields 1.7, 17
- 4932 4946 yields 4.5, 21.4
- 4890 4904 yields 3.3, 26.3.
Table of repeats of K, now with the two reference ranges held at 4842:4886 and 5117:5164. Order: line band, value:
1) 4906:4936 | 9.5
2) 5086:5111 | 4.5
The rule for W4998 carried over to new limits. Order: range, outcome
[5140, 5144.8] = 17.6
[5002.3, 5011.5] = 249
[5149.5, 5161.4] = 19.3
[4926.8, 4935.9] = 21.3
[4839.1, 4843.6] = 31.1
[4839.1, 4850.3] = 33.1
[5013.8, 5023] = 31.2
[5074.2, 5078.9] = 18.2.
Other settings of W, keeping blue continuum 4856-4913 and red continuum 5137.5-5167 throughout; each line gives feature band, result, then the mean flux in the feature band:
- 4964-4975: 0.052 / 26.3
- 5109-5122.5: 0.185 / 17.3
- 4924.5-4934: 0.358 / 21.2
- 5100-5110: 0.207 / 17.4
